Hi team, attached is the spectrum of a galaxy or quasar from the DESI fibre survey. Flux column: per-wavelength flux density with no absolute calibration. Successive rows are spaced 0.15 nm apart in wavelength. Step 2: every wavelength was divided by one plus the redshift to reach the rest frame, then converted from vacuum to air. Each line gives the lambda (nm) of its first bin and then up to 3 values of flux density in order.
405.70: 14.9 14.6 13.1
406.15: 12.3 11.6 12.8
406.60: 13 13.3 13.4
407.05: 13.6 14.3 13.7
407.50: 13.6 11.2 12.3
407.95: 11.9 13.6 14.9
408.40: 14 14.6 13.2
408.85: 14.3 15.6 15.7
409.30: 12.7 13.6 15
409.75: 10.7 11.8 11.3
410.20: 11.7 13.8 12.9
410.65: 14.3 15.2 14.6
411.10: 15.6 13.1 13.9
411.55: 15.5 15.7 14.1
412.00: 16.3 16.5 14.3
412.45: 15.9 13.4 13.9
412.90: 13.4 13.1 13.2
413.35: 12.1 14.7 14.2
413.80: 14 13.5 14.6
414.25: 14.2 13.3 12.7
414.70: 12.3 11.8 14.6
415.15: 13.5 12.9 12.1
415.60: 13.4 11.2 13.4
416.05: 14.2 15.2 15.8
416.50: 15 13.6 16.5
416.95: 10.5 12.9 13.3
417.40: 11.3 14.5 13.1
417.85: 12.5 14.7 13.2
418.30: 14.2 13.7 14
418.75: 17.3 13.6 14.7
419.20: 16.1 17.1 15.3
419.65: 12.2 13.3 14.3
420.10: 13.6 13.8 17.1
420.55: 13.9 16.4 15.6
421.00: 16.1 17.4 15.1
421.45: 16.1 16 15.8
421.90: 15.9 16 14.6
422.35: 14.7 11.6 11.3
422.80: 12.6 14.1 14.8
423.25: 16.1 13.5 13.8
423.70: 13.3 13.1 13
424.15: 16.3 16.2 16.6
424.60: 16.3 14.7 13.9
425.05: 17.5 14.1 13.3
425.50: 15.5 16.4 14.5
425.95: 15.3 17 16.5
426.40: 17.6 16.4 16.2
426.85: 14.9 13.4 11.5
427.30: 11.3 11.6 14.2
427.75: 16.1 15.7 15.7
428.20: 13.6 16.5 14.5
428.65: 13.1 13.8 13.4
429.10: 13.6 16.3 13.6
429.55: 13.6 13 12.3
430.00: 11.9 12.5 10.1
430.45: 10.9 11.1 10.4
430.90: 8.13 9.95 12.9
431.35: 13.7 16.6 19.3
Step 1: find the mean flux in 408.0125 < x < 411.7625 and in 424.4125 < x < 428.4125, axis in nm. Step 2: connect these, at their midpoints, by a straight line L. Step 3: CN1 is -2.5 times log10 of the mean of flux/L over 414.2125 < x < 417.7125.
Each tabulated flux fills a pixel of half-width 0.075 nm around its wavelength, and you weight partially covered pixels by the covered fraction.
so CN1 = 0.07 mag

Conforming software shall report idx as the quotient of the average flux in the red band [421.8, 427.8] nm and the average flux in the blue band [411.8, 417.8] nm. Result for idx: 1.07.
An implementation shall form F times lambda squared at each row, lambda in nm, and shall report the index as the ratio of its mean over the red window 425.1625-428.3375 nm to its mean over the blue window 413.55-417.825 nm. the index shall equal 1.2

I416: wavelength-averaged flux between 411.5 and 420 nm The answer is 14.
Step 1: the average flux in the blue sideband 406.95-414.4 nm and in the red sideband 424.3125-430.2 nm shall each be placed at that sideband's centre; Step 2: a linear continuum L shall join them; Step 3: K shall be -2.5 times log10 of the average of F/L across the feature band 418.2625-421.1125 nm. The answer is -0.05 mag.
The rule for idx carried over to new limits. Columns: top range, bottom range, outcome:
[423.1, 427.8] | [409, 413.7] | 1.06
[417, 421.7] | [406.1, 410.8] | 1.10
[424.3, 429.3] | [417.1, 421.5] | 1.02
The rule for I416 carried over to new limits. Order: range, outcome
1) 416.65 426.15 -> 14.6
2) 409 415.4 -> 13.8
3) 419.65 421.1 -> 14.8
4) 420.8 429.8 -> 14.7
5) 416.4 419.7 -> 14.1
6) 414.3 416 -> 12.9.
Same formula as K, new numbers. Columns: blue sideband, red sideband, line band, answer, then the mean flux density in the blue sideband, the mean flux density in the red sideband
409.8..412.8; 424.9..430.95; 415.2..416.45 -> 0.043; 14.2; 13.9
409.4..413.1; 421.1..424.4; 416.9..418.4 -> 0.100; 14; 14.6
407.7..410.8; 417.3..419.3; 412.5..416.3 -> 0.030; 13.4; 14.1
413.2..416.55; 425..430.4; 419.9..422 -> -0.119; 13.6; 14.3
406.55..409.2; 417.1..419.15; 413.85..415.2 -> 0.031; 13.7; 13.8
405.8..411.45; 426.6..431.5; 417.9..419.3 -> -0.102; 13.4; 13.2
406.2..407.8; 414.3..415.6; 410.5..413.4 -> -0.114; 13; 13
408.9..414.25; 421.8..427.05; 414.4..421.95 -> 0.017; 14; 14.9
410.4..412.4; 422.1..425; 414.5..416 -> 0.143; 14.8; 14.3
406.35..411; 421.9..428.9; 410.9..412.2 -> -0.105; 13.4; 14.6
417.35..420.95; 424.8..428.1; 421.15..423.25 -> -0.002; 14.4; 14.9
